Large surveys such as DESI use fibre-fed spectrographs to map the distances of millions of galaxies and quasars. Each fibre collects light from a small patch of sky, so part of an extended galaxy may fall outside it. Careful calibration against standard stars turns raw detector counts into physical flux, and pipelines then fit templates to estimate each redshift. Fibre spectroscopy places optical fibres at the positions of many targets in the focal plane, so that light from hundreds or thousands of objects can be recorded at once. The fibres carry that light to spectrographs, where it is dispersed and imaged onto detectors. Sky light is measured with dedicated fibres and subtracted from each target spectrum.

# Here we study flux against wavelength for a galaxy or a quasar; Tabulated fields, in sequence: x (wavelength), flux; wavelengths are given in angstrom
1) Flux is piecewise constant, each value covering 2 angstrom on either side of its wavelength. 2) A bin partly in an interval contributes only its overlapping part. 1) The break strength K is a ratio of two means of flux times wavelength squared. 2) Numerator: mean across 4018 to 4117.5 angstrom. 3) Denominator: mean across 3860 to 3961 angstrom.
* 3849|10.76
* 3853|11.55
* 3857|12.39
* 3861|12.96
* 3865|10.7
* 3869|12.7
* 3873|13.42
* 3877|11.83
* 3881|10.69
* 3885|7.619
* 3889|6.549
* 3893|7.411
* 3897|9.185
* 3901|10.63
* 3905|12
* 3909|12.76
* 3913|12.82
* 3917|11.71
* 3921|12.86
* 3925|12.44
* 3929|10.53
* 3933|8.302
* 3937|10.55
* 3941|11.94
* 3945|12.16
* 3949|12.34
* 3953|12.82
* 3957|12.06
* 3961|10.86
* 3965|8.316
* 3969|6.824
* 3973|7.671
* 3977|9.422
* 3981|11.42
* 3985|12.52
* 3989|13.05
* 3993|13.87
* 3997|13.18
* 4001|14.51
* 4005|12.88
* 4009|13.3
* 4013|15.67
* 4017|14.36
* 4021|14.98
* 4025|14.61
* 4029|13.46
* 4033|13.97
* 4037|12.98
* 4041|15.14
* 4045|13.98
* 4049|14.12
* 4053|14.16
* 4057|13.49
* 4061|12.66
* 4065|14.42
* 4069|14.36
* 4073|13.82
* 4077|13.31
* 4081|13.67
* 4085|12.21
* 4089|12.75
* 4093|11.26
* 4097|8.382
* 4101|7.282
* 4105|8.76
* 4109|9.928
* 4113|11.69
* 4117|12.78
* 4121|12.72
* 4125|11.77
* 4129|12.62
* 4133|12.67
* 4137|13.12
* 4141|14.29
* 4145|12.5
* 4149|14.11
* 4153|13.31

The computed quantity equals 1.2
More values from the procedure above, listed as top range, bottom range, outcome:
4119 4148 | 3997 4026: 0.96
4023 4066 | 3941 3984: 1.38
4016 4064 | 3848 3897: 1.43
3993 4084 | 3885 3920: 1.45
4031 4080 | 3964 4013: 1.23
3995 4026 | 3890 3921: 1.37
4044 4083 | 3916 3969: 1.32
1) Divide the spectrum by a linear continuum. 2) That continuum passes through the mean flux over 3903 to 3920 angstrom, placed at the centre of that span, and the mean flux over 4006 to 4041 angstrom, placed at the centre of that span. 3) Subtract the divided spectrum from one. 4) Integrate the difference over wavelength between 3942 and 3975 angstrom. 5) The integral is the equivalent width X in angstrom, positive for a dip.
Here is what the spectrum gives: 6.7 angstrom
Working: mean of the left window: 12.4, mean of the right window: 14.2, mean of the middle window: 10.4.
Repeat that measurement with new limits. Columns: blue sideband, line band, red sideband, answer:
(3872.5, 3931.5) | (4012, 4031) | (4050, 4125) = -4.8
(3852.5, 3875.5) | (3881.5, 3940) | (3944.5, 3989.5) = 5.7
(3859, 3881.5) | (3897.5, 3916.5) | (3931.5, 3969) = -0.4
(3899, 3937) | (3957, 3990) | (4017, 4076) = 6.7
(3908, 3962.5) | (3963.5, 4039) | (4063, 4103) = -3.7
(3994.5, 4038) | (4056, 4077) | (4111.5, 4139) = -0.6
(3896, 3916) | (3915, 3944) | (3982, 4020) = 2.1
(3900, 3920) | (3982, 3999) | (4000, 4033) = 0.8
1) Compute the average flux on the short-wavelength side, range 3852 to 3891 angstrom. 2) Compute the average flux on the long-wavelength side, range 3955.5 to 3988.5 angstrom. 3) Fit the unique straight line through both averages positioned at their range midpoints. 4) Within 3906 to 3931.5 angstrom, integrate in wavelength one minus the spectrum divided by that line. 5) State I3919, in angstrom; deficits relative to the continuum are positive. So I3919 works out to -3.8 angstrom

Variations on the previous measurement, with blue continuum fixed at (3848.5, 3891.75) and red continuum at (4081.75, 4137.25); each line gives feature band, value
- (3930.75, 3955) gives -0.62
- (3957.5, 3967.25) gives 1.04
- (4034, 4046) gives -3.05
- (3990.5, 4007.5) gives -3.75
